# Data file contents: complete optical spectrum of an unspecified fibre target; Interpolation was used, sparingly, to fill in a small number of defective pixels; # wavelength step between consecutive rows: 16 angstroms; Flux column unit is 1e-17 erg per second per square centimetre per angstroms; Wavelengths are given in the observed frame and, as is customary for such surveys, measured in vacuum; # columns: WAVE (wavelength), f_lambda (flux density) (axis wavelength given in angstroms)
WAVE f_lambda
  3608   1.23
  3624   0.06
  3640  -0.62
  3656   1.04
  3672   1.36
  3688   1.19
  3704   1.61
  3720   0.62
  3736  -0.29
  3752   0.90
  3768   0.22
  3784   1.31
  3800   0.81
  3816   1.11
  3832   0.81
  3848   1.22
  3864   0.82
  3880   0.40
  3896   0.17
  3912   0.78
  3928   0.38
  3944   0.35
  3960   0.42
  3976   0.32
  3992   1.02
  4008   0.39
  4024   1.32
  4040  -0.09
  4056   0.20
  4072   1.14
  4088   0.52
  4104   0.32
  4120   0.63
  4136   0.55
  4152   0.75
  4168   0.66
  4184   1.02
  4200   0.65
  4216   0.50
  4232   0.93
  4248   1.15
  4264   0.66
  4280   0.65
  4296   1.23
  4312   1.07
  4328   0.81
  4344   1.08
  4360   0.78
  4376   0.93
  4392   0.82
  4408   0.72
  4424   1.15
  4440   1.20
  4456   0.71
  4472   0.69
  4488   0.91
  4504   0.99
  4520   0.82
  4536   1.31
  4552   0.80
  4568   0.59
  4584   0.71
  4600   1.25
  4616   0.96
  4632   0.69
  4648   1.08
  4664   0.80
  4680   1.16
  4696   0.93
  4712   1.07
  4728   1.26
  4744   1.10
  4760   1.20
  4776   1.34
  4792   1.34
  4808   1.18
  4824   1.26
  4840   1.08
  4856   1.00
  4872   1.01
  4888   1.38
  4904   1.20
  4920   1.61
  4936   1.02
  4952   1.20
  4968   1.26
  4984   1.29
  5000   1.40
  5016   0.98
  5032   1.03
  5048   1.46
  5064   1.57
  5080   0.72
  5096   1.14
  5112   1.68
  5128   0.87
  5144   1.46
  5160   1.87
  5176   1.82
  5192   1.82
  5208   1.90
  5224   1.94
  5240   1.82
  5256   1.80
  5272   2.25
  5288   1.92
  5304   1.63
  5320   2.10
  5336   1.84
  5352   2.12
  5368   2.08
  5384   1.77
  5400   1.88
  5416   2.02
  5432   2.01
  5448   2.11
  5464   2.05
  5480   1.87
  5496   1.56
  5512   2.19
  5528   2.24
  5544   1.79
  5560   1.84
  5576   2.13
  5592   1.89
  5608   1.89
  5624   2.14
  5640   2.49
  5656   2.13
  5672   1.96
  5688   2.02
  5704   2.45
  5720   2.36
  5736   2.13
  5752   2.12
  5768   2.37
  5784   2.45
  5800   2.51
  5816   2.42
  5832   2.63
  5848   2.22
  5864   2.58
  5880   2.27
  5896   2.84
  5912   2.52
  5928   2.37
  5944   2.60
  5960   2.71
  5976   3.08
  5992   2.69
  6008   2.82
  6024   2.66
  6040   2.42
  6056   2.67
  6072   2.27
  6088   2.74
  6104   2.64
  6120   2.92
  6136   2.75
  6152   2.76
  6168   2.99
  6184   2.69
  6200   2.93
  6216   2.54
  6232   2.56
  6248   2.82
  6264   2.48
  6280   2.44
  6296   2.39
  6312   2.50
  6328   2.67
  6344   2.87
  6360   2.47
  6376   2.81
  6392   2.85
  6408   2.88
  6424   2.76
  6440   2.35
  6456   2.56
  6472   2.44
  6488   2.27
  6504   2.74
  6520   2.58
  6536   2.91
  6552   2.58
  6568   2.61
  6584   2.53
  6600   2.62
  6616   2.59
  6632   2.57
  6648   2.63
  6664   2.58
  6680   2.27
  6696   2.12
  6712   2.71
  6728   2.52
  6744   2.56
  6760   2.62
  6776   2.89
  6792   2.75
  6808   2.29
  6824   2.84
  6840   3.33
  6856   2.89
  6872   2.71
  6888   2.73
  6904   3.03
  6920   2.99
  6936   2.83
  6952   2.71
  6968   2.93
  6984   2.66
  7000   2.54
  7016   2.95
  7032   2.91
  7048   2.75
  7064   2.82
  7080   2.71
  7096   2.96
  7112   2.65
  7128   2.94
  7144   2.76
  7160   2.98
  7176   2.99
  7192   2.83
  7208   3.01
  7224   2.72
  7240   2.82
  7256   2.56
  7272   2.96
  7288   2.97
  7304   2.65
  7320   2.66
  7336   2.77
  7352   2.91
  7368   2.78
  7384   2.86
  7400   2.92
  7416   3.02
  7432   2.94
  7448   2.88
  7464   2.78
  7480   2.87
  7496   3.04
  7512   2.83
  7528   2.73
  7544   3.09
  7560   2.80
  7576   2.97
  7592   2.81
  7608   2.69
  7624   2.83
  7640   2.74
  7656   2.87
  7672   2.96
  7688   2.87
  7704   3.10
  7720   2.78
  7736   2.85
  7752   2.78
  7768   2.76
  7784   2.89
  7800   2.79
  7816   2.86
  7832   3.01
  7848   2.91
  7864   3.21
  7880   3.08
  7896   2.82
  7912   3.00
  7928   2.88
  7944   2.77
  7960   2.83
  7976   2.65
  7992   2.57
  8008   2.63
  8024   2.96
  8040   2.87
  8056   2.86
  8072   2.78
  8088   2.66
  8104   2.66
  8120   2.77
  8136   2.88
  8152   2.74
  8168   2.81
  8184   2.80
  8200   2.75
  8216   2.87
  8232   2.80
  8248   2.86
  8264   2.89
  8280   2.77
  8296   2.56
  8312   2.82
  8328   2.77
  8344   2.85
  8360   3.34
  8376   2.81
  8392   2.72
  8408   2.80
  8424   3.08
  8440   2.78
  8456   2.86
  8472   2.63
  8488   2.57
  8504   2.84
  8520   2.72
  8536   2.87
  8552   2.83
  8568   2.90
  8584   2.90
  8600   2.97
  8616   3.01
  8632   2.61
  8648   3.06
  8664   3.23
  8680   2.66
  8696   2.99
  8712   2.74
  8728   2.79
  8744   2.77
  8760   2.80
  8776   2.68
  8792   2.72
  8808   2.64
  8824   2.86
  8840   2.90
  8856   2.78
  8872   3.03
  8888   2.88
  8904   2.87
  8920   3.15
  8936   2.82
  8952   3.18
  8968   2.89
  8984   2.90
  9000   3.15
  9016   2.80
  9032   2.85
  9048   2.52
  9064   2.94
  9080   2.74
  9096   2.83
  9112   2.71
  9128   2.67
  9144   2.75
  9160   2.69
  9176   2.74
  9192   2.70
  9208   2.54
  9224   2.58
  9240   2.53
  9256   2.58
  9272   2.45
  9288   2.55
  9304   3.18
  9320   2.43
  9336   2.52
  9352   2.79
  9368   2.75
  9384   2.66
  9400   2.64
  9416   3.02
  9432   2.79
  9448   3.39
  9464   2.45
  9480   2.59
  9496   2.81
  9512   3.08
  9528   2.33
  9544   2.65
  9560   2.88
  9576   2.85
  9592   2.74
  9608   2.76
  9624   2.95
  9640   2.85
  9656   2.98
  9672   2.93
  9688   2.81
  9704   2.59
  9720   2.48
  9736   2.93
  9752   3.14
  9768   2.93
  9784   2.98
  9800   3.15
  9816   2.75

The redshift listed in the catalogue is 0.29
